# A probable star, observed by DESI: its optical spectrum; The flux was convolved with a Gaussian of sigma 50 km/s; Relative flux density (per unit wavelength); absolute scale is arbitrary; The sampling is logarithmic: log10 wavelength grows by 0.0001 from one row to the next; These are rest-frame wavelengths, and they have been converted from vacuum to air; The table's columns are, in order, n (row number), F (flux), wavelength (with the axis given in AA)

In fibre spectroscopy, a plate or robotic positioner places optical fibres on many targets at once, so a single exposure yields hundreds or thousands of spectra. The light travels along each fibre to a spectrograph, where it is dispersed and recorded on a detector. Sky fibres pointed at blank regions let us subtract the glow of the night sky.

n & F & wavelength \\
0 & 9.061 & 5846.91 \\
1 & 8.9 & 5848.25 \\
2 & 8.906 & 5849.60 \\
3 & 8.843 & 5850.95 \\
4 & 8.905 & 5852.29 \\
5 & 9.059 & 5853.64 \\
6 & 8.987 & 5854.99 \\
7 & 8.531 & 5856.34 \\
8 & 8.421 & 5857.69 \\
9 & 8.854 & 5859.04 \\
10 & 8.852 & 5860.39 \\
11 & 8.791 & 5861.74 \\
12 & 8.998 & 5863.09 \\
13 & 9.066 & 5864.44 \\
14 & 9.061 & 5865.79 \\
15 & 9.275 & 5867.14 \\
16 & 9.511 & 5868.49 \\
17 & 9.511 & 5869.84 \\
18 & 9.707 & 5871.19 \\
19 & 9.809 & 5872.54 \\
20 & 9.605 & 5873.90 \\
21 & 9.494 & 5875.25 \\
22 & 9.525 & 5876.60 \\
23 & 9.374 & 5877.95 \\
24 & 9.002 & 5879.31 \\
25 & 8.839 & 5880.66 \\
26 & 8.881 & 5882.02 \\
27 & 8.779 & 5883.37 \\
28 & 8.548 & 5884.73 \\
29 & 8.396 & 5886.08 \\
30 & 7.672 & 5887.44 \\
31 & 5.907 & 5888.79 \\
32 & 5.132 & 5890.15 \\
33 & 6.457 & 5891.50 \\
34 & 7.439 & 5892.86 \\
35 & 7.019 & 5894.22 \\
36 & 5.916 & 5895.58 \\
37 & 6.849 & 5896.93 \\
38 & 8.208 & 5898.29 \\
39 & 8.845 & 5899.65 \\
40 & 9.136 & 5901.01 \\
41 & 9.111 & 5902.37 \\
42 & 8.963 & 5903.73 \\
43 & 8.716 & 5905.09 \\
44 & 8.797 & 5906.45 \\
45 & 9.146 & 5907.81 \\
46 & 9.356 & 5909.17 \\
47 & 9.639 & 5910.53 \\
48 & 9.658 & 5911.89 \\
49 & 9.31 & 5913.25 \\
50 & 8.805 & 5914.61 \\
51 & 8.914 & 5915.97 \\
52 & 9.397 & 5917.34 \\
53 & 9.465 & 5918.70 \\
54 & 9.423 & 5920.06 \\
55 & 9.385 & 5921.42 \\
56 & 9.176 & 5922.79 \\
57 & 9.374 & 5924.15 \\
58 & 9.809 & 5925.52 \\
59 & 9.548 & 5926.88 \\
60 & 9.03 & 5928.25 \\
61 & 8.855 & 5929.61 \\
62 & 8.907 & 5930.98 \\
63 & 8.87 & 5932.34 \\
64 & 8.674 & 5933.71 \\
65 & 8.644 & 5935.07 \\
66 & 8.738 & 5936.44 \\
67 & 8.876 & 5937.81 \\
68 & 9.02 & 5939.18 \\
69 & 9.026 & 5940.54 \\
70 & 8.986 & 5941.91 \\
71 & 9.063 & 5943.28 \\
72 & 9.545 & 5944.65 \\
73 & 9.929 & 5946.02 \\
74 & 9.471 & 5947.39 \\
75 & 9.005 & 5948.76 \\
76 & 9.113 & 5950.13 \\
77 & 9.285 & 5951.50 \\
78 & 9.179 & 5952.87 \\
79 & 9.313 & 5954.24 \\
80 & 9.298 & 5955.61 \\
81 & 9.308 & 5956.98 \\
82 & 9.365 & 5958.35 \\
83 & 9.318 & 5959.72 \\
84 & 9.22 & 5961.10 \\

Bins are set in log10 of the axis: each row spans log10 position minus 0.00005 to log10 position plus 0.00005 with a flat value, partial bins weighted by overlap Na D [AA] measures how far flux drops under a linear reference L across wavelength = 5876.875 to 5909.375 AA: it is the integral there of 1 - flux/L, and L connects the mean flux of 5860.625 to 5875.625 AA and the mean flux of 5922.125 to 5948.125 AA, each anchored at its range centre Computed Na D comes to 4.1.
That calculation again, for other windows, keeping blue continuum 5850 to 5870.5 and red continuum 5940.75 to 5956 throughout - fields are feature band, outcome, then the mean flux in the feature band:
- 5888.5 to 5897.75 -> 2.7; 6.44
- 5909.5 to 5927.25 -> -0.4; 9.38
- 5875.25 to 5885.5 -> 0.0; 9.02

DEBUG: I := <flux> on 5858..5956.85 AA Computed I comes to 8.85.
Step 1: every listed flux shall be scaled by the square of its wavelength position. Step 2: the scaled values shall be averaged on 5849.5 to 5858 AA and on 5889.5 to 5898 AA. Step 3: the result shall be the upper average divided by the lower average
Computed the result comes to 0.75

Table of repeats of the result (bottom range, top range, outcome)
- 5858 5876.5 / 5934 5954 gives 1.01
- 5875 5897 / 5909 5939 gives 1.19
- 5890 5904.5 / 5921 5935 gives 1.21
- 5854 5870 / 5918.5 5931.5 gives 1.06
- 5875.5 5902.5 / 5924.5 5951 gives 1.17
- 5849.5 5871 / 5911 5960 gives 1.05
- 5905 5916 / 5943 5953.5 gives 1.03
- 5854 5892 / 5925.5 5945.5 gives 1.06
